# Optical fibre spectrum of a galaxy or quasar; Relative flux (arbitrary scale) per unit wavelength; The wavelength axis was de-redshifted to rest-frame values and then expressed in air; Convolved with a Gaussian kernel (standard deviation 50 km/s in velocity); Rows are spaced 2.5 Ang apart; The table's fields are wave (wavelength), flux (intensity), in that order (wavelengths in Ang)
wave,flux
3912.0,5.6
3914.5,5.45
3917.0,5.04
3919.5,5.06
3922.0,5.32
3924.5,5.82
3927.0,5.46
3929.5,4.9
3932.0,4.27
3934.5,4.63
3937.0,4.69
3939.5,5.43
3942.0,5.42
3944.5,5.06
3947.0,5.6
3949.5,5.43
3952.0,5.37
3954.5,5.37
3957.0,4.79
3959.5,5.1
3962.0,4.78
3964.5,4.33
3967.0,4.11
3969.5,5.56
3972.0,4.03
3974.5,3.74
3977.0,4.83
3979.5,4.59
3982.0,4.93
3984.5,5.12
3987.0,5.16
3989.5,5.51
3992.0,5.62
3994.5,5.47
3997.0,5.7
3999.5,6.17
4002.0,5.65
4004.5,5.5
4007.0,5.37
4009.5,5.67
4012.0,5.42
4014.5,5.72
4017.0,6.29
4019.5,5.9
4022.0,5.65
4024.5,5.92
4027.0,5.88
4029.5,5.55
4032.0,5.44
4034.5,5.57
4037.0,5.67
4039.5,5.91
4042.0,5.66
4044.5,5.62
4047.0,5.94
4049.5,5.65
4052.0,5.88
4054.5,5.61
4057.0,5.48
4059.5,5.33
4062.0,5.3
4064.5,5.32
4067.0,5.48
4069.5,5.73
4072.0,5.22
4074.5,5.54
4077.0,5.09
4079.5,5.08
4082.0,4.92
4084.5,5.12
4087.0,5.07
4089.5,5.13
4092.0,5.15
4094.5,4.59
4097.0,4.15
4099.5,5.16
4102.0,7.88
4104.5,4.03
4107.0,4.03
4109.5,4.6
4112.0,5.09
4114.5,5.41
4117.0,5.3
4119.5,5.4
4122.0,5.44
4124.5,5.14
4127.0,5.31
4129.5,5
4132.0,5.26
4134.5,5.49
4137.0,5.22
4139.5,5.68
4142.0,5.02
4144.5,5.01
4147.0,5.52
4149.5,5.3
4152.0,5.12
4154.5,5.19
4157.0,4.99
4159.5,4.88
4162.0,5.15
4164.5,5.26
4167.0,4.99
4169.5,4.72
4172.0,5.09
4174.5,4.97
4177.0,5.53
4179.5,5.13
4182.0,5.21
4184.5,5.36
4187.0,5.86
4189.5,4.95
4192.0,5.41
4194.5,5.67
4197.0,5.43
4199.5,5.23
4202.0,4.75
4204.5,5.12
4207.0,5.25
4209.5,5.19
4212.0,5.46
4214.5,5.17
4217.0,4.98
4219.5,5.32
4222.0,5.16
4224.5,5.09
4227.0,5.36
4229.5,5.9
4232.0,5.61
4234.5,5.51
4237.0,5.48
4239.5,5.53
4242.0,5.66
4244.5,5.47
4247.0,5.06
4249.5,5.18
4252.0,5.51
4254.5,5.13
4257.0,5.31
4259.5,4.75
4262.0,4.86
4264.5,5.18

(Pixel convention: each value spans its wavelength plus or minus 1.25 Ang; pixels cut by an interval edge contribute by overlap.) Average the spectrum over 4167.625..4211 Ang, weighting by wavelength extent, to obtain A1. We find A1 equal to 5.23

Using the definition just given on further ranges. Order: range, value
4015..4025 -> 5.92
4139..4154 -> 5.25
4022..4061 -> 5.67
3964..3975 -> 4.4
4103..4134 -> 5.04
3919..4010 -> 5.12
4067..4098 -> 5.09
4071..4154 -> 5.17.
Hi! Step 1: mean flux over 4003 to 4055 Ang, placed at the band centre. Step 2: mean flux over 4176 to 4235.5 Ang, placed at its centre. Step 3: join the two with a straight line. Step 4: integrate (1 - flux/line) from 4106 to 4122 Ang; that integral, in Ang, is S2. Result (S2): 1.44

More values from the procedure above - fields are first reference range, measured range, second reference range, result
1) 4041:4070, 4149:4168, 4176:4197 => 1.14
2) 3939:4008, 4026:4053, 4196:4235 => -2.78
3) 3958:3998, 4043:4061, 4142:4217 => -2.25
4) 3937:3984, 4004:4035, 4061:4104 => -3.69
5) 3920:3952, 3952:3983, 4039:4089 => 3.15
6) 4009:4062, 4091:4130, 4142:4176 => 1.61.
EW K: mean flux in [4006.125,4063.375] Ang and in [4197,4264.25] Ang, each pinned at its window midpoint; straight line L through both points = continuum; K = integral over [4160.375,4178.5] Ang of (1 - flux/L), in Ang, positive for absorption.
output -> 1.01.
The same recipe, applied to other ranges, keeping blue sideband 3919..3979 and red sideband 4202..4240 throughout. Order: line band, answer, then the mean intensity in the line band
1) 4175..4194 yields -0.3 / 5.35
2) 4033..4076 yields -4.1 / 5.58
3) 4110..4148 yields -0.5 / 5.27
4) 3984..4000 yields -1.6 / 5.53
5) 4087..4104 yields -0.4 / 5.27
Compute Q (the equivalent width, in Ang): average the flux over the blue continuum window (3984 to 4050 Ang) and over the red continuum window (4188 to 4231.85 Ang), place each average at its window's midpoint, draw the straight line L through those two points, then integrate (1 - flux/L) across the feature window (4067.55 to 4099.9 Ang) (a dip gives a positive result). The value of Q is 2.6 Ang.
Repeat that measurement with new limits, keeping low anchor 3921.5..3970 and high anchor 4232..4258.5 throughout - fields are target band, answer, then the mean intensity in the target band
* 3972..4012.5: -0.99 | 5.24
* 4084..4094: 0.27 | 5.08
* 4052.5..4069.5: -0.91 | 5.46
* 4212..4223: 0.34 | 5.19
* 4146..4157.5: 0.12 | 5.23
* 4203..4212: 0.23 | 5.21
